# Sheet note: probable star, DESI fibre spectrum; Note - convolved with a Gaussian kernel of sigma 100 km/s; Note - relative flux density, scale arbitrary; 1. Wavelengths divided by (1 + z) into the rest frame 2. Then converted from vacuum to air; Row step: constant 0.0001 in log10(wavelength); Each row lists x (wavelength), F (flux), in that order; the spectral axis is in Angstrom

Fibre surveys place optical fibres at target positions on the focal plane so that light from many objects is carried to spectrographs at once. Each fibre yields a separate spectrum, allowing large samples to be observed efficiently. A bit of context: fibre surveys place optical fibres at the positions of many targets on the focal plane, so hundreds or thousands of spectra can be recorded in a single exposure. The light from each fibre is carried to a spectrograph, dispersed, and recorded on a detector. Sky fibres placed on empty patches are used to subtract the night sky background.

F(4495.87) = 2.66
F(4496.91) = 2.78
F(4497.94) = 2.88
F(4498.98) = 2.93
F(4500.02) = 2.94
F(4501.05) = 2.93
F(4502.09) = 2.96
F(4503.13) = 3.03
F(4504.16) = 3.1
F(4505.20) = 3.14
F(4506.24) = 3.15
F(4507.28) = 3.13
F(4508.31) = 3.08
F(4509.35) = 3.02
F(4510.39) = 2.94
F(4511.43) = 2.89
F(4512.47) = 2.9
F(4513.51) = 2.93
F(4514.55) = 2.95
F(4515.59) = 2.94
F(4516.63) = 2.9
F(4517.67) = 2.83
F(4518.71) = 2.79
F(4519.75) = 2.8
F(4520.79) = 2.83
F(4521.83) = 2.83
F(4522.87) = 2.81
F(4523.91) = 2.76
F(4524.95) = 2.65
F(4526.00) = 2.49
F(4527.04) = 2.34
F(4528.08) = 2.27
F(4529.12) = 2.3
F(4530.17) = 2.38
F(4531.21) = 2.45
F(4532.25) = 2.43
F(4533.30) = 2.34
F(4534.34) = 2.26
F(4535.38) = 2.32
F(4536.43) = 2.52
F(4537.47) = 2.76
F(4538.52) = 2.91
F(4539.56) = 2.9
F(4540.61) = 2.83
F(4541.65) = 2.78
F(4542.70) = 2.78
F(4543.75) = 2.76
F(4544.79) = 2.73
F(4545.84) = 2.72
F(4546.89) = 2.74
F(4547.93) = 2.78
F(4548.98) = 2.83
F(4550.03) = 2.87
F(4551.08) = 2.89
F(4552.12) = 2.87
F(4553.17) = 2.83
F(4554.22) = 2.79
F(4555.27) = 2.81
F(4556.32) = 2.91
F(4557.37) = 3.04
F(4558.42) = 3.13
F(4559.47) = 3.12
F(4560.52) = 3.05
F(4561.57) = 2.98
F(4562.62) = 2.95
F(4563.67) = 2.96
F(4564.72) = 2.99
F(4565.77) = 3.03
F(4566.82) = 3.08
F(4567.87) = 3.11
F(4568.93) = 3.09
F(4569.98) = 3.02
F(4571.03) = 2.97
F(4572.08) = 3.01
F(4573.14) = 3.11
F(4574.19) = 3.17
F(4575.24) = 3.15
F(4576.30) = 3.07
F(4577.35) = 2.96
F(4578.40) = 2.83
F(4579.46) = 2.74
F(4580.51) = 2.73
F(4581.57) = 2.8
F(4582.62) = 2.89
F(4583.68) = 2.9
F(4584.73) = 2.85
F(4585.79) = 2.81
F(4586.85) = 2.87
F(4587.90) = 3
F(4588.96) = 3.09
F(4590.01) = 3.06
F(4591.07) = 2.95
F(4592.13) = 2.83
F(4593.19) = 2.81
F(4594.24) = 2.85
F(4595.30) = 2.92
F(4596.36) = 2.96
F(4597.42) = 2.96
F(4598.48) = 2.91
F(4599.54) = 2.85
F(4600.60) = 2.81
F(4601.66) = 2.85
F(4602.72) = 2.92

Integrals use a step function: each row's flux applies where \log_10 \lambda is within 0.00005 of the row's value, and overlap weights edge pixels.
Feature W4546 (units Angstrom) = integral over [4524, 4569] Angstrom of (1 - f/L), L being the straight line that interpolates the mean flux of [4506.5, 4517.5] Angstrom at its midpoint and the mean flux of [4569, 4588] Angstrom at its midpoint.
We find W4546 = 3.0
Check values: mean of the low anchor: 2.97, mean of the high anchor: 2.94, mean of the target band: 2.76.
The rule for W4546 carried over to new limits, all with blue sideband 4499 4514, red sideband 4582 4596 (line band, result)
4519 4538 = 2.9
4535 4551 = 1.1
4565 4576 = -0.5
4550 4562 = 0.0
